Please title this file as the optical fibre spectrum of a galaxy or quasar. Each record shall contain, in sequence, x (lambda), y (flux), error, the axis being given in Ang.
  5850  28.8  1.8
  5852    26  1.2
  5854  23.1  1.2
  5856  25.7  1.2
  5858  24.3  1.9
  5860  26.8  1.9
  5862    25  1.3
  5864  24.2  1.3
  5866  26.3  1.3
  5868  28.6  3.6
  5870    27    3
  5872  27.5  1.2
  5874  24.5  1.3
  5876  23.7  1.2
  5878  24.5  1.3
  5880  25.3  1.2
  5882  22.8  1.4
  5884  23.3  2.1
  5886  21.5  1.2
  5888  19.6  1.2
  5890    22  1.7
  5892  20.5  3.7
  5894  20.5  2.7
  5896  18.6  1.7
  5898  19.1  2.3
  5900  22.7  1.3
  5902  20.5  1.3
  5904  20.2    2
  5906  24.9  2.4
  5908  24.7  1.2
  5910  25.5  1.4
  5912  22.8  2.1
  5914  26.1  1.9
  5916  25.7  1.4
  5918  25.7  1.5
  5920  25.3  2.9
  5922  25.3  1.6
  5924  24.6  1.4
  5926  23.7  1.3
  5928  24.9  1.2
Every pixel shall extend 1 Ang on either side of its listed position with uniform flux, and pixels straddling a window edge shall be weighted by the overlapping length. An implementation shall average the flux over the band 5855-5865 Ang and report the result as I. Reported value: 25.2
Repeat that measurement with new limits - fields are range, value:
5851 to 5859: 24.8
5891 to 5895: 20.5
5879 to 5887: 23.2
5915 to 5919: 25.7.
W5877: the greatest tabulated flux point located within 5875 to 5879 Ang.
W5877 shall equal 24.5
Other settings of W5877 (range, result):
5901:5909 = 24.9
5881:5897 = 23.3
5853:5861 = 26.8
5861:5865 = 25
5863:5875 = 28.6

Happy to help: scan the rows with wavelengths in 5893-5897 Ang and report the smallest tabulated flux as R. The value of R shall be 18.6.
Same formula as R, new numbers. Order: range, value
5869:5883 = 22.8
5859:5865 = 24.2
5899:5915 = 20.2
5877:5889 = 19.6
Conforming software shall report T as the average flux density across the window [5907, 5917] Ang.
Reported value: 25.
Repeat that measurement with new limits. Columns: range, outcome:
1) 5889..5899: 20.1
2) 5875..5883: 24.1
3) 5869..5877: 25.7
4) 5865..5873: 27.4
